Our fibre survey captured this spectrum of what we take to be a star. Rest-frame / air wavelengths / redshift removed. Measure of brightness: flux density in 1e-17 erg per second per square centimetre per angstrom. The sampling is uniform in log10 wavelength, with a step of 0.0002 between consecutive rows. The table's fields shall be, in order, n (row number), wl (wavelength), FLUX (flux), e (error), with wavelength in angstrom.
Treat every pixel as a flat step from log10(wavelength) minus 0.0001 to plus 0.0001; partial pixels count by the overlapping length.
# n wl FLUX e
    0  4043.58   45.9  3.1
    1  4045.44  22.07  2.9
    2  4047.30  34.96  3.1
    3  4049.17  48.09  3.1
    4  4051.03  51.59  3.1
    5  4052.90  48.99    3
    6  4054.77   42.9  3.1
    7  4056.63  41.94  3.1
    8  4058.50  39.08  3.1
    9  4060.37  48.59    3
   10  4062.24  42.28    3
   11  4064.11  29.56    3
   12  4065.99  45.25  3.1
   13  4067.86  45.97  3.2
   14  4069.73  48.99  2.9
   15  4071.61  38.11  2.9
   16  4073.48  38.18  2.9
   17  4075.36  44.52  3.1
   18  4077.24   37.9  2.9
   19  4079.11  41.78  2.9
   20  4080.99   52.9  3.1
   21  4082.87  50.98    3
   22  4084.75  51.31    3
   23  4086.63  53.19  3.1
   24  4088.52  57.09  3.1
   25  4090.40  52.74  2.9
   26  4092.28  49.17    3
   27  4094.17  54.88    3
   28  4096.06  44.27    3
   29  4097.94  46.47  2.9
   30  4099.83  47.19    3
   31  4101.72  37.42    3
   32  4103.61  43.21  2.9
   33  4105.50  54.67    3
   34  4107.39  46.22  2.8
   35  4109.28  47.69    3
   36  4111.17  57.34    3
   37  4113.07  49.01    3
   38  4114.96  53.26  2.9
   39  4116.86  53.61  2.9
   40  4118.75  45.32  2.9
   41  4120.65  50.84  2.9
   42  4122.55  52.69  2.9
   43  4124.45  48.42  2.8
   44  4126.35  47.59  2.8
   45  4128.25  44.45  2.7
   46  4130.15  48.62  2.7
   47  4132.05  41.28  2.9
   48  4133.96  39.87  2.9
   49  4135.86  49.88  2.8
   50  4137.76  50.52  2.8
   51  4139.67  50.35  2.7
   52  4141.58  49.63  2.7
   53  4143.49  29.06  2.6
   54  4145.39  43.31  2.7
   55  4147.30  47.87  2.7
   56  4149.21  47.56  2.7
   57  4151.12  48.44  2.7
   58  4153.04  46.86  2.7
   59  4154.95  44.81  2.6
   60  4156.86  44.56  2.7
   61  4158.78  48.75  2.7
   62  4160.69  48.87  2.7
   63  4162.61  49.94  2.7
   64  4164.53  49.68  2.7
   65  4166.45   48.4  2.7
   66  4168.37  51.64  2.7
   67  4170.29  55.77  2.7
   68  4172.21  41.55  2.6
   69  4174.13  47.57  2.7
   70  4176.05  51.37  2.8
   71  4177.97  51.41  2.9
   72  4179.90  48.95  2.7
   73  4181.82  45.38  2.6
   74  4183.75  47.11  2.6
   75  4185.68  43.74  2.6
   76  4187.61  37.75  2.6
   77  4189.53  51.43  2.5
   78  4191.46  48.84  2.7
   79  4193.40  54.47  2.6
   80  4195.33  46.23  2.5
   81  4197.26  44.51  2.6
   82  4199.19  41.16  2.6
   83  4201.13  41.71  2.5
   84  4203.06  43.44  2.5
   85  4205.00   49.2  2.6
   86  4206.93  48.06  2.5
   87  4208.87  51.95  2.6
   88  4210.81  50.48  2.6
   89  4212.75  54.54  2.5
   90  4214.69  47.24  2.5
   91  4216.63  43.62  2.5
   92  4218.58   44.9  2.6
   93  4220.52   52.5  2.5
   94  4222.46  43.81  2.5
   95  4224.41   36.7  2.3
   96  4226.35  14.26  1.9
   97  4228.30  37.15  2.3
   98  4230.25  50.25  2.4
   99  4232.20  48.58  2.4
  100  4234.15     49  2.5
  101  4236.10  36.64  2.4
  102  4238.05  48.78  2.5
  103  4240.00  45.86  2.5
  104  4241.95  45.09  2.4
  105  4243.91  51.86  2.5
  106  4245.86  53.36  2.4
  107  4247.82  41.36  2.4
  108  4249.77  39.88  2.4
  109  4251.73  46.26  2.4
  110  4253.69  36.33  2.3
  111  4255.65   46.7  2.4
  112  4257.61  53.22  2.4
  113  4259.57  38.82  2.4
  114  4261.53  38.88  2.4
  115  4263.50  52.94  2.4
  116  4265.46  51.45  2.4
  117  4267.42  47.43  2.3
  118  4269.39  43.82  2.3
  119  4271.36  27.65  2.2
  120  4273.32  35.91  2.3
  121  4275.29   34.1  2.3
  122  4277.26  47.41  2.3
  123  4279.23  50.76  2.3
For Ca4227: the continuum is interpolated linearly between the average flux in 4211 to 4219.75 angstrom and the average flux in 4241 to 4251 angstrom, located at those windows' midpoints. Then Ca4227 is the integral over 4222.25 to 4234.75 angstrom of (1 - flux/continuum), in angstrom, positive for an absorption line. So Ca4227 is 2.05 angstrom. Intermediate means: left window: 47.9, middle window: 39.4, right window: 46.3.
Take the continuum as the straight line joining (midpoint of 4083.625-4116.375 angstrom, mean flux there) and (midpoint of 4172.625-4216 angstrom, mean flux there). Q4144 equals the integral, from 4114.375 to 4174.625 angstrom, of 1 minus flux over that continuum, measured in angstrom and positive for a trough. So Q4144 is 1.5 angstrom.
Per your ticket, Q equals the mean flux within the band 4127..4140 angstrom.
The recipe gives 46.3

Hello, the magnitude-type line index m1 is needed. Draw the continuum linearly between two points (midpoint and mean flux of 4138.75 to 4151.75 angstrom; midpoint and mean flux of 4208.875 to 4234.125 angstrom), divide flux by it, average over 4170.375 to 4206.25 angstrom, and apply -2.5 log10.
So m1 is -0.05 mag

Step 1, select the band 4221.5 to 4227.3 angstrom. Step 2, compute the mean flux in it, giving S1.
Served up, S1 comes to 31.6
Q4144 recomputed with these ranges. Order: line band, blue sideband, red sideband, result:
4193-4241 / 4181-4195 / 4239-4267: 1.64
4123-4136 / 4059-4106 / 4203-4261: 0.01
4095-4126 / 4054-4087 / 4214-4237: -3.69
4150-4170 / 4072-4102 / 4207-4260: -0.96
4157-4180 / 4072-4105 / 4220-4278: -2.13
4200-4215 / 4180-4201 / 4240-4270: -0.76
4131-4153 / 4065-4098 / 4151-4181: 1.35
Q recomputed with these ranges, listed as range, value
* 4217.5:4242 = 42.5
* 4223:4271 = 43.7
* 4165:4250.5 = 46.1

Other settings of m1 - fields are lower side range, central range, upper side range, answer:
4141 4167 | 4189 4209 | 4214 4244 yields -0.06 mag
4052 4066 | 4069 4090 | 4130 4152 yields -0.10 mag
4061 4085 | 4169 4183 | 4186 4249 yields -0.09 mag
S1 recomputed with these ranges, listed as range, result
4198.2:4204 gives 42.1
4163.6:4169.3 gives 49.9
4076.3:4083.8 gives 45.9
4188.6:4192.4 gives 50.1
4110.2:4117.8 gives 53.3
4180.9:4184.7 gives 46.2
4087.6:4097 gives 51.6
